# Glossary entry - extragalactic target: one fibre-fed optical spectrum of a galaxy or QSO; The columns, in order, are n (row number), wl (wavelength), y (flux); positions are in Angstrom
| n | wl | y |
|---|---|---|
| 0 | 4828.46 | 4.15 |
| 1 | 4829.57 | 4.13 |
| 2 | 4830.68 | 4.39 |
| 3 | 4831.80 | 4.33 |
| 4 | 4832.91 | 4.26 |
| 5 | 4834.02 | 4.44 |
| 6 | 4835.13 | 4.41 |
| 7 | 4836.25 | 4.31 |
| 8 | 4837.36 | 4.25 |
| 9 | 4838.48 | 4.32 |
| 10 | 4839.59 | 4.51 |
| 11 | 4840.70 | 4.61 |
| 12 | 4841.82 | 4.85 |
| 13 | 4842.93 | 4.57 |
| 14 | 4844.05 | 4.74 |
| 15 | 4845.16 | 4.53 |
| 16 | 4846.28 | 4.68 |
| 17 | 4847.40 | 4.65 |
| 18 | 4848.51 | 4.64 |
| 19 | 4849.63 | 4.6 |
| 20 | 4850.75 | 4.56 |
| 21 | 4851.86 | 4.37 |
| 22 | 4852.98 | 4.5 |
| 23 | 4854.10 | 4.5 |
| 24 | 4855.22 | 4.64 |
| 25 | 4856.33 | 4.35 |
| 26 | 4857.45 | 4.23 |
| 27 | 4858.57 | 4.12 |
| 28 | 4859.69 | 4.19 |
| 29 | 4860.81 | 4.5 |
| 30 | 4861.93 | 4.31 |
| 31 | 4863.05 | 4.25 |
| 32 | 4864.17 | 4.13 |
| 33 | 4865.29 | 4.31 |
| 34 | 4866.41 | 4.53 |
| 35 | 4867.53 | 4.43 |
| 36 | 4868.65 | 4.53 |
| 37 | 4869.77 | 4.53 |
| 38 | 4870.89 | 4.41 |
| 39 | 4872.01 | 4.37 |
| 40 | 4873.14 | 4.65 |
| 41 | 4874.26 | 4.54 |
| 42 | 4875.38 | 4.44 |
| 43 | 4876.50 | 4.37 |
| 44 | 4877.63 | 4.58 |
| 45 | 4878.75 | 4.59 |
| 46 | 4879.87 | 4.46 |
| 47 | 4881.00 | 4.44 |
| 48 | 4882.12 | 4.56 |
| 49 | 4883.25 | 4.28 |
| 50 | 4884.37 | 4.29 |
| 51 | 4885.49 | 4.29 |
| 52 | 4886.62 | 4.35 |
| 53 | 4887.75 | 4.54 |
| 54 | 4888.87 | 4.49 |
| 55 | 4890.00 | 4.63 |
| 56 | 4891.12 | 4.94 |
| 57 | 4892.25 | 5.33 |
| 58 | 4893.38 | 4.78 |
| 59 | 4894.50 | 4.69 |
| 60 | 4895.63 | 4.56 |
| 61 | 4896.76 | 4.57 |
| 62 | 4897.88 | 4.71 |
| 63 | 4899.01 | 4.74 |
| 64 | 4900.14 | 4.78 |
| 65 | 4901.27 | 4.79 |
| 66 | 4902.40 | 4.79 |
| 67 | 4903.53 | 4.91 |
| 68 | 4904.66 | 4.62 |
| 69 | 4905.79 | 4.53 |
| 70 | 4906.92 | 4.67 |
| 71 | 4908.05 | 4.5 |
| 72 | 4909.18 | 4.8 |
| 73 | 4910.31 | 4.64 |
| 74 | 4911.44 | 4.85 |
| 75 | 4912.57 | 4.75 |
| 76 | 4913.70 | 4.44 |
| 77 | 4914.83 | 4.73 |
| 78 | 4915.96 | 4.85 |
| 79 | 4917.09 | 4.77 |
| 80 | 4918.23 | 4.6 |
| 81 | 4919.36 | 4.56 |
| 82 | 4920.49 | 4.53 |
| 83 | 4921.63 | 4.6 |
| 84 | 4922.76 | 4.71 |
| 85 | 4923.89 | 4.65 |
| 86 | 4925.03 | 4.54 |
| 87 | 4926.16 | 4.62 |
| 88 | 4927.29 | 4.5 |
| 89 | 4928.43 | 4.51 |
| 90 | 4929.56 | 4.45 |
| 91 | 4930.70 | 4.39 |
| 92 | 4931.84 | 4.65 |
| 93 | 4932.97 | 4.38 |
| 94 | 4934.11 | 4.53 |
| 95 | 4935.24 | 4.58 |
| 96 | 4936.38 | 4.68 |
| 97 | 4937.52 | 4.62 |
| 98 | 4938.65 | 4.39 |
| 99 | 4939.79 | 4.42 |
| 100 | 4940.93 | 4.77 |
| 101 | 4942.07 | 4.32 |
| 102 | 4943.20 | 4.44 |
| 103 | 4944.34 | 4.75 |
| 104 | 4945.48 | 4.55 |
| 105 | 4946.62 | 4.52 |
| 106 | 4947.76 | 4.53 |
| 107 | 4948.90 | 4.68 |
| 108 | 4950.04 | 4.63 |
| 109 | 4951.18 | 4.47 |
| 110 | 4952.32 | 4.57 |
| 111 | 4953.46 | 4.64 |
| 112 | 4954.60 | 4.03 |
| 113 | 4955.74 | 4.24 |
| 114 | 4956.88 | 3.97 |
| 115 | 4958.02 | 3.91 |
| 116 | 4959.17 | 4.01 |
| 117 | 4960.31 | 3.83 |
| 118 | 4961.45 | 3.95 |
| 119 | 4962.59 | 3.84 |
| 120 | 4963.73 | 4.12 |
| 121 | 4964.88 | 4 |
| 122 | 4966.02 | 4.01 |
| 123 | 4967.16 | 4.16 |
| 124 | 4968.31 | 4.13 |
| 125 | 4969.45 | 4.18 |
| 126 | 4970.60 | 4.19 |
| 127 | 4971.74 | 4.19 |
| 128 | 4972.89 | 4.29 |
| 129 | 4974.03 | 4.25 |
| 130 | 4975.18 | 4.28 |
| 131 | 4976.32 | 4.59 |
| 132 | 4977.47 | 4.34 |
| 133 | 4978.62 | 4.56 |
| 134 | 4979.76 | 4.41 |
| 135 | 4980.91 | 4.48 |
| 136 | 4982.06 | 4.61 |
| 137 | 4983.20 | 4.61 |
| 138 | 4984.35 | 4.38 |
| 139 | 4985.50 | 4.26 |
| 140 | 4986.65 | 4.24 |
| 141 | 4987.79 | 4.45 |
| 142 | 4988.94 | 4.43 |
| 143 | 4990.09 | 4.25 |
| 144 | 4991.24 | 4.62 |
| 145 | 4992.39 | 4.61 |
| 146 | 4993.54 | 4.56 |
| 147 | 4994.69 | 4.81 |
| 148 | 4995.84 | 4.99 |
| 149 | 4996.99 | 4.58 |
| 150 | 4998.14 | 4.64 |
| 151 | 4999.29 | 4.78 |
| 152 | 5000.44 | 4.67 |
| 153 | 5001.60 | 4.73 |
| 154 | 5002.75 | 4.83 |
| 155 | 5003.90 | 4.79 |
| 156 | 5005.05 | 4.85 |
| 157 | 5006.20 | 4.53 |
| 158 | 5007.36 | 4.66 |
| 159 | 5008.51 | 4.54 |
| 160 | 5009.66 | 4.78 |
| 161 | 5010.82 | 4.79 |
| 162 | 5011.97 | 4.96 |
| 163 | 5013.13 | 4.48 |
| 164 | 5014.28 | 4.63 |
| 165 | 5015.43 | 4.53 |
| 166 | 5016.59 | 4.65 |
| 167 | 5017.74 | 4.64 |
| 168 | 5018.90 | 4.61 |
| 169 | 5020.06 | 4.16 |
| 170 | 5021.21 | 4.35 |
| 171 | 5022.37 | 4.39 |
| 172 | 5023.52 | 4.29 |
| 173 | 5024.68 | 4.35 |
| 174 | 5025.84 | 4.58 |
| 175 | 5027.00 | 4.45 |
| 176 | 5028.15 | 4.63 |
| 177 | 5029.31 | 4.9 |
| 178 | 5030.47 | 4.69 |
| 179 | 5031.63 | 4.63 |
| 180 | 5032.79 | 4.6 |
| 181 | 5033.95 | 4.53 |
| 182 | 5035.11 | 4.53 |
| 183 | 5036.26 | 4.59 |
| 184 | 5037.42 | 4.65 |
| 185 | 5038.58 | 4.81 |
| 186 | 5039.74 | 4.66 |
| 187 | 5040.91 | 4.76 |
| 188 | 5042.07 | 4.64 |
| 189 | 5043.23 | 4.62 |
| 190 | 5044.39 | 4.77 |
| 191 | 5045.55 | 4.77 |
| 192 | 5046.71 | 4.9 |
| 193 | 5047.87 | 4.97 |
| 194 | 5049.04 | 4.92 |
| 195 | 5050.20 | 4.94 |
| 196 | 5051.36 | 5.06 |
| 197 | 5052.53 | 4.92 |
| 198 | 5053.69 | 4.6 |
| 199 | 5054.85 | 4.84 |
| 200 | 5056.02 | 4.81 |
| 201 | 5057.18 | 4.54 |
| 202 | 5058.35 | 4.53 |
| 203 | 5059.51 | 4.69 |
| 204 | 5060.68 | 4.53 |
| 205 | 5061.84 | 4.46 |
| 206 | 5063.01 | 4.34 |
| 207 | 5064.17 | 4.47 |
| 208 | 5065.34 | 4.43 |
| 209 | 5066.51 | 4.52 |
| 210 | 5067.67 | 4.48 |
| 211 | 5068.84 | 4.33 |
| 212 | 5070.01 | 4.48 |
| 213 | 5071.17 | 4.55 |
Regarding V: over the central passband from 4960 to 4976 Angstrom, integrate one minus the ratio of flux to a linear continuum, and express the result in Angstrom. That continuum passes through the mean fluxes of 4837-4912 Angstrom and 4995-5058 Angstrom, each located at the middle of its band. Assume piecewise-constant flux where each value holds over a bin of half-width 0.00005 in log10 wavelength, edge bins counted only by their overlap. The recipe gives 1.8 Angstrom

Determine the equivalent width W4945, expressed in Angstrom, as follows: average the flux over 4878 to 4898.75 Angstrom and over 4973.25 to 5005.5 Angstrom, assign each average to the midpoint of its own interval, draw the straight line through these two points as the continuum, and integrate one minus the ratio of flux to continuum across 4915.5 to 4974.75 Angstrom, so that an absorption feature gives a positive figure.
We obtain 2.2 Angstrom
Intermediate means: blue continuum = 4.59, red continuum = 4.56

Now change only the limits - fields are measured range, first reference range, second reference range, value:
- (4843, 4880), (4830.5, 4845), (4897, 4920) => 0.7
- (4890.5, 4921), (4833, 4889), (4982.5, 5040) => -1.5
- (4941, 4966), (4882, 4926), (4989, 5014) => 2.0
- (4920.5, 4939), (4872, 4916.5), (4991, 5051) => 0.3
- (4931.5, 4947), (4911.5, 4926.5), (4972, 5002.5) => 0.2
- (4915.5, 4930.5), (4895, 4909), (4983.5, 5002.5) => 0.2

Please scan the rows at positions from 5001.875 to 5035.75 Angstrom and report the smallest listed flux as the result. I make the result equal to 4.16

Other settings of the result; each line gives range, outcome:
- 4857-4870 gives 4.12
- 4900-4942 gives 4.38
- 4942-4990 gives 3.83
